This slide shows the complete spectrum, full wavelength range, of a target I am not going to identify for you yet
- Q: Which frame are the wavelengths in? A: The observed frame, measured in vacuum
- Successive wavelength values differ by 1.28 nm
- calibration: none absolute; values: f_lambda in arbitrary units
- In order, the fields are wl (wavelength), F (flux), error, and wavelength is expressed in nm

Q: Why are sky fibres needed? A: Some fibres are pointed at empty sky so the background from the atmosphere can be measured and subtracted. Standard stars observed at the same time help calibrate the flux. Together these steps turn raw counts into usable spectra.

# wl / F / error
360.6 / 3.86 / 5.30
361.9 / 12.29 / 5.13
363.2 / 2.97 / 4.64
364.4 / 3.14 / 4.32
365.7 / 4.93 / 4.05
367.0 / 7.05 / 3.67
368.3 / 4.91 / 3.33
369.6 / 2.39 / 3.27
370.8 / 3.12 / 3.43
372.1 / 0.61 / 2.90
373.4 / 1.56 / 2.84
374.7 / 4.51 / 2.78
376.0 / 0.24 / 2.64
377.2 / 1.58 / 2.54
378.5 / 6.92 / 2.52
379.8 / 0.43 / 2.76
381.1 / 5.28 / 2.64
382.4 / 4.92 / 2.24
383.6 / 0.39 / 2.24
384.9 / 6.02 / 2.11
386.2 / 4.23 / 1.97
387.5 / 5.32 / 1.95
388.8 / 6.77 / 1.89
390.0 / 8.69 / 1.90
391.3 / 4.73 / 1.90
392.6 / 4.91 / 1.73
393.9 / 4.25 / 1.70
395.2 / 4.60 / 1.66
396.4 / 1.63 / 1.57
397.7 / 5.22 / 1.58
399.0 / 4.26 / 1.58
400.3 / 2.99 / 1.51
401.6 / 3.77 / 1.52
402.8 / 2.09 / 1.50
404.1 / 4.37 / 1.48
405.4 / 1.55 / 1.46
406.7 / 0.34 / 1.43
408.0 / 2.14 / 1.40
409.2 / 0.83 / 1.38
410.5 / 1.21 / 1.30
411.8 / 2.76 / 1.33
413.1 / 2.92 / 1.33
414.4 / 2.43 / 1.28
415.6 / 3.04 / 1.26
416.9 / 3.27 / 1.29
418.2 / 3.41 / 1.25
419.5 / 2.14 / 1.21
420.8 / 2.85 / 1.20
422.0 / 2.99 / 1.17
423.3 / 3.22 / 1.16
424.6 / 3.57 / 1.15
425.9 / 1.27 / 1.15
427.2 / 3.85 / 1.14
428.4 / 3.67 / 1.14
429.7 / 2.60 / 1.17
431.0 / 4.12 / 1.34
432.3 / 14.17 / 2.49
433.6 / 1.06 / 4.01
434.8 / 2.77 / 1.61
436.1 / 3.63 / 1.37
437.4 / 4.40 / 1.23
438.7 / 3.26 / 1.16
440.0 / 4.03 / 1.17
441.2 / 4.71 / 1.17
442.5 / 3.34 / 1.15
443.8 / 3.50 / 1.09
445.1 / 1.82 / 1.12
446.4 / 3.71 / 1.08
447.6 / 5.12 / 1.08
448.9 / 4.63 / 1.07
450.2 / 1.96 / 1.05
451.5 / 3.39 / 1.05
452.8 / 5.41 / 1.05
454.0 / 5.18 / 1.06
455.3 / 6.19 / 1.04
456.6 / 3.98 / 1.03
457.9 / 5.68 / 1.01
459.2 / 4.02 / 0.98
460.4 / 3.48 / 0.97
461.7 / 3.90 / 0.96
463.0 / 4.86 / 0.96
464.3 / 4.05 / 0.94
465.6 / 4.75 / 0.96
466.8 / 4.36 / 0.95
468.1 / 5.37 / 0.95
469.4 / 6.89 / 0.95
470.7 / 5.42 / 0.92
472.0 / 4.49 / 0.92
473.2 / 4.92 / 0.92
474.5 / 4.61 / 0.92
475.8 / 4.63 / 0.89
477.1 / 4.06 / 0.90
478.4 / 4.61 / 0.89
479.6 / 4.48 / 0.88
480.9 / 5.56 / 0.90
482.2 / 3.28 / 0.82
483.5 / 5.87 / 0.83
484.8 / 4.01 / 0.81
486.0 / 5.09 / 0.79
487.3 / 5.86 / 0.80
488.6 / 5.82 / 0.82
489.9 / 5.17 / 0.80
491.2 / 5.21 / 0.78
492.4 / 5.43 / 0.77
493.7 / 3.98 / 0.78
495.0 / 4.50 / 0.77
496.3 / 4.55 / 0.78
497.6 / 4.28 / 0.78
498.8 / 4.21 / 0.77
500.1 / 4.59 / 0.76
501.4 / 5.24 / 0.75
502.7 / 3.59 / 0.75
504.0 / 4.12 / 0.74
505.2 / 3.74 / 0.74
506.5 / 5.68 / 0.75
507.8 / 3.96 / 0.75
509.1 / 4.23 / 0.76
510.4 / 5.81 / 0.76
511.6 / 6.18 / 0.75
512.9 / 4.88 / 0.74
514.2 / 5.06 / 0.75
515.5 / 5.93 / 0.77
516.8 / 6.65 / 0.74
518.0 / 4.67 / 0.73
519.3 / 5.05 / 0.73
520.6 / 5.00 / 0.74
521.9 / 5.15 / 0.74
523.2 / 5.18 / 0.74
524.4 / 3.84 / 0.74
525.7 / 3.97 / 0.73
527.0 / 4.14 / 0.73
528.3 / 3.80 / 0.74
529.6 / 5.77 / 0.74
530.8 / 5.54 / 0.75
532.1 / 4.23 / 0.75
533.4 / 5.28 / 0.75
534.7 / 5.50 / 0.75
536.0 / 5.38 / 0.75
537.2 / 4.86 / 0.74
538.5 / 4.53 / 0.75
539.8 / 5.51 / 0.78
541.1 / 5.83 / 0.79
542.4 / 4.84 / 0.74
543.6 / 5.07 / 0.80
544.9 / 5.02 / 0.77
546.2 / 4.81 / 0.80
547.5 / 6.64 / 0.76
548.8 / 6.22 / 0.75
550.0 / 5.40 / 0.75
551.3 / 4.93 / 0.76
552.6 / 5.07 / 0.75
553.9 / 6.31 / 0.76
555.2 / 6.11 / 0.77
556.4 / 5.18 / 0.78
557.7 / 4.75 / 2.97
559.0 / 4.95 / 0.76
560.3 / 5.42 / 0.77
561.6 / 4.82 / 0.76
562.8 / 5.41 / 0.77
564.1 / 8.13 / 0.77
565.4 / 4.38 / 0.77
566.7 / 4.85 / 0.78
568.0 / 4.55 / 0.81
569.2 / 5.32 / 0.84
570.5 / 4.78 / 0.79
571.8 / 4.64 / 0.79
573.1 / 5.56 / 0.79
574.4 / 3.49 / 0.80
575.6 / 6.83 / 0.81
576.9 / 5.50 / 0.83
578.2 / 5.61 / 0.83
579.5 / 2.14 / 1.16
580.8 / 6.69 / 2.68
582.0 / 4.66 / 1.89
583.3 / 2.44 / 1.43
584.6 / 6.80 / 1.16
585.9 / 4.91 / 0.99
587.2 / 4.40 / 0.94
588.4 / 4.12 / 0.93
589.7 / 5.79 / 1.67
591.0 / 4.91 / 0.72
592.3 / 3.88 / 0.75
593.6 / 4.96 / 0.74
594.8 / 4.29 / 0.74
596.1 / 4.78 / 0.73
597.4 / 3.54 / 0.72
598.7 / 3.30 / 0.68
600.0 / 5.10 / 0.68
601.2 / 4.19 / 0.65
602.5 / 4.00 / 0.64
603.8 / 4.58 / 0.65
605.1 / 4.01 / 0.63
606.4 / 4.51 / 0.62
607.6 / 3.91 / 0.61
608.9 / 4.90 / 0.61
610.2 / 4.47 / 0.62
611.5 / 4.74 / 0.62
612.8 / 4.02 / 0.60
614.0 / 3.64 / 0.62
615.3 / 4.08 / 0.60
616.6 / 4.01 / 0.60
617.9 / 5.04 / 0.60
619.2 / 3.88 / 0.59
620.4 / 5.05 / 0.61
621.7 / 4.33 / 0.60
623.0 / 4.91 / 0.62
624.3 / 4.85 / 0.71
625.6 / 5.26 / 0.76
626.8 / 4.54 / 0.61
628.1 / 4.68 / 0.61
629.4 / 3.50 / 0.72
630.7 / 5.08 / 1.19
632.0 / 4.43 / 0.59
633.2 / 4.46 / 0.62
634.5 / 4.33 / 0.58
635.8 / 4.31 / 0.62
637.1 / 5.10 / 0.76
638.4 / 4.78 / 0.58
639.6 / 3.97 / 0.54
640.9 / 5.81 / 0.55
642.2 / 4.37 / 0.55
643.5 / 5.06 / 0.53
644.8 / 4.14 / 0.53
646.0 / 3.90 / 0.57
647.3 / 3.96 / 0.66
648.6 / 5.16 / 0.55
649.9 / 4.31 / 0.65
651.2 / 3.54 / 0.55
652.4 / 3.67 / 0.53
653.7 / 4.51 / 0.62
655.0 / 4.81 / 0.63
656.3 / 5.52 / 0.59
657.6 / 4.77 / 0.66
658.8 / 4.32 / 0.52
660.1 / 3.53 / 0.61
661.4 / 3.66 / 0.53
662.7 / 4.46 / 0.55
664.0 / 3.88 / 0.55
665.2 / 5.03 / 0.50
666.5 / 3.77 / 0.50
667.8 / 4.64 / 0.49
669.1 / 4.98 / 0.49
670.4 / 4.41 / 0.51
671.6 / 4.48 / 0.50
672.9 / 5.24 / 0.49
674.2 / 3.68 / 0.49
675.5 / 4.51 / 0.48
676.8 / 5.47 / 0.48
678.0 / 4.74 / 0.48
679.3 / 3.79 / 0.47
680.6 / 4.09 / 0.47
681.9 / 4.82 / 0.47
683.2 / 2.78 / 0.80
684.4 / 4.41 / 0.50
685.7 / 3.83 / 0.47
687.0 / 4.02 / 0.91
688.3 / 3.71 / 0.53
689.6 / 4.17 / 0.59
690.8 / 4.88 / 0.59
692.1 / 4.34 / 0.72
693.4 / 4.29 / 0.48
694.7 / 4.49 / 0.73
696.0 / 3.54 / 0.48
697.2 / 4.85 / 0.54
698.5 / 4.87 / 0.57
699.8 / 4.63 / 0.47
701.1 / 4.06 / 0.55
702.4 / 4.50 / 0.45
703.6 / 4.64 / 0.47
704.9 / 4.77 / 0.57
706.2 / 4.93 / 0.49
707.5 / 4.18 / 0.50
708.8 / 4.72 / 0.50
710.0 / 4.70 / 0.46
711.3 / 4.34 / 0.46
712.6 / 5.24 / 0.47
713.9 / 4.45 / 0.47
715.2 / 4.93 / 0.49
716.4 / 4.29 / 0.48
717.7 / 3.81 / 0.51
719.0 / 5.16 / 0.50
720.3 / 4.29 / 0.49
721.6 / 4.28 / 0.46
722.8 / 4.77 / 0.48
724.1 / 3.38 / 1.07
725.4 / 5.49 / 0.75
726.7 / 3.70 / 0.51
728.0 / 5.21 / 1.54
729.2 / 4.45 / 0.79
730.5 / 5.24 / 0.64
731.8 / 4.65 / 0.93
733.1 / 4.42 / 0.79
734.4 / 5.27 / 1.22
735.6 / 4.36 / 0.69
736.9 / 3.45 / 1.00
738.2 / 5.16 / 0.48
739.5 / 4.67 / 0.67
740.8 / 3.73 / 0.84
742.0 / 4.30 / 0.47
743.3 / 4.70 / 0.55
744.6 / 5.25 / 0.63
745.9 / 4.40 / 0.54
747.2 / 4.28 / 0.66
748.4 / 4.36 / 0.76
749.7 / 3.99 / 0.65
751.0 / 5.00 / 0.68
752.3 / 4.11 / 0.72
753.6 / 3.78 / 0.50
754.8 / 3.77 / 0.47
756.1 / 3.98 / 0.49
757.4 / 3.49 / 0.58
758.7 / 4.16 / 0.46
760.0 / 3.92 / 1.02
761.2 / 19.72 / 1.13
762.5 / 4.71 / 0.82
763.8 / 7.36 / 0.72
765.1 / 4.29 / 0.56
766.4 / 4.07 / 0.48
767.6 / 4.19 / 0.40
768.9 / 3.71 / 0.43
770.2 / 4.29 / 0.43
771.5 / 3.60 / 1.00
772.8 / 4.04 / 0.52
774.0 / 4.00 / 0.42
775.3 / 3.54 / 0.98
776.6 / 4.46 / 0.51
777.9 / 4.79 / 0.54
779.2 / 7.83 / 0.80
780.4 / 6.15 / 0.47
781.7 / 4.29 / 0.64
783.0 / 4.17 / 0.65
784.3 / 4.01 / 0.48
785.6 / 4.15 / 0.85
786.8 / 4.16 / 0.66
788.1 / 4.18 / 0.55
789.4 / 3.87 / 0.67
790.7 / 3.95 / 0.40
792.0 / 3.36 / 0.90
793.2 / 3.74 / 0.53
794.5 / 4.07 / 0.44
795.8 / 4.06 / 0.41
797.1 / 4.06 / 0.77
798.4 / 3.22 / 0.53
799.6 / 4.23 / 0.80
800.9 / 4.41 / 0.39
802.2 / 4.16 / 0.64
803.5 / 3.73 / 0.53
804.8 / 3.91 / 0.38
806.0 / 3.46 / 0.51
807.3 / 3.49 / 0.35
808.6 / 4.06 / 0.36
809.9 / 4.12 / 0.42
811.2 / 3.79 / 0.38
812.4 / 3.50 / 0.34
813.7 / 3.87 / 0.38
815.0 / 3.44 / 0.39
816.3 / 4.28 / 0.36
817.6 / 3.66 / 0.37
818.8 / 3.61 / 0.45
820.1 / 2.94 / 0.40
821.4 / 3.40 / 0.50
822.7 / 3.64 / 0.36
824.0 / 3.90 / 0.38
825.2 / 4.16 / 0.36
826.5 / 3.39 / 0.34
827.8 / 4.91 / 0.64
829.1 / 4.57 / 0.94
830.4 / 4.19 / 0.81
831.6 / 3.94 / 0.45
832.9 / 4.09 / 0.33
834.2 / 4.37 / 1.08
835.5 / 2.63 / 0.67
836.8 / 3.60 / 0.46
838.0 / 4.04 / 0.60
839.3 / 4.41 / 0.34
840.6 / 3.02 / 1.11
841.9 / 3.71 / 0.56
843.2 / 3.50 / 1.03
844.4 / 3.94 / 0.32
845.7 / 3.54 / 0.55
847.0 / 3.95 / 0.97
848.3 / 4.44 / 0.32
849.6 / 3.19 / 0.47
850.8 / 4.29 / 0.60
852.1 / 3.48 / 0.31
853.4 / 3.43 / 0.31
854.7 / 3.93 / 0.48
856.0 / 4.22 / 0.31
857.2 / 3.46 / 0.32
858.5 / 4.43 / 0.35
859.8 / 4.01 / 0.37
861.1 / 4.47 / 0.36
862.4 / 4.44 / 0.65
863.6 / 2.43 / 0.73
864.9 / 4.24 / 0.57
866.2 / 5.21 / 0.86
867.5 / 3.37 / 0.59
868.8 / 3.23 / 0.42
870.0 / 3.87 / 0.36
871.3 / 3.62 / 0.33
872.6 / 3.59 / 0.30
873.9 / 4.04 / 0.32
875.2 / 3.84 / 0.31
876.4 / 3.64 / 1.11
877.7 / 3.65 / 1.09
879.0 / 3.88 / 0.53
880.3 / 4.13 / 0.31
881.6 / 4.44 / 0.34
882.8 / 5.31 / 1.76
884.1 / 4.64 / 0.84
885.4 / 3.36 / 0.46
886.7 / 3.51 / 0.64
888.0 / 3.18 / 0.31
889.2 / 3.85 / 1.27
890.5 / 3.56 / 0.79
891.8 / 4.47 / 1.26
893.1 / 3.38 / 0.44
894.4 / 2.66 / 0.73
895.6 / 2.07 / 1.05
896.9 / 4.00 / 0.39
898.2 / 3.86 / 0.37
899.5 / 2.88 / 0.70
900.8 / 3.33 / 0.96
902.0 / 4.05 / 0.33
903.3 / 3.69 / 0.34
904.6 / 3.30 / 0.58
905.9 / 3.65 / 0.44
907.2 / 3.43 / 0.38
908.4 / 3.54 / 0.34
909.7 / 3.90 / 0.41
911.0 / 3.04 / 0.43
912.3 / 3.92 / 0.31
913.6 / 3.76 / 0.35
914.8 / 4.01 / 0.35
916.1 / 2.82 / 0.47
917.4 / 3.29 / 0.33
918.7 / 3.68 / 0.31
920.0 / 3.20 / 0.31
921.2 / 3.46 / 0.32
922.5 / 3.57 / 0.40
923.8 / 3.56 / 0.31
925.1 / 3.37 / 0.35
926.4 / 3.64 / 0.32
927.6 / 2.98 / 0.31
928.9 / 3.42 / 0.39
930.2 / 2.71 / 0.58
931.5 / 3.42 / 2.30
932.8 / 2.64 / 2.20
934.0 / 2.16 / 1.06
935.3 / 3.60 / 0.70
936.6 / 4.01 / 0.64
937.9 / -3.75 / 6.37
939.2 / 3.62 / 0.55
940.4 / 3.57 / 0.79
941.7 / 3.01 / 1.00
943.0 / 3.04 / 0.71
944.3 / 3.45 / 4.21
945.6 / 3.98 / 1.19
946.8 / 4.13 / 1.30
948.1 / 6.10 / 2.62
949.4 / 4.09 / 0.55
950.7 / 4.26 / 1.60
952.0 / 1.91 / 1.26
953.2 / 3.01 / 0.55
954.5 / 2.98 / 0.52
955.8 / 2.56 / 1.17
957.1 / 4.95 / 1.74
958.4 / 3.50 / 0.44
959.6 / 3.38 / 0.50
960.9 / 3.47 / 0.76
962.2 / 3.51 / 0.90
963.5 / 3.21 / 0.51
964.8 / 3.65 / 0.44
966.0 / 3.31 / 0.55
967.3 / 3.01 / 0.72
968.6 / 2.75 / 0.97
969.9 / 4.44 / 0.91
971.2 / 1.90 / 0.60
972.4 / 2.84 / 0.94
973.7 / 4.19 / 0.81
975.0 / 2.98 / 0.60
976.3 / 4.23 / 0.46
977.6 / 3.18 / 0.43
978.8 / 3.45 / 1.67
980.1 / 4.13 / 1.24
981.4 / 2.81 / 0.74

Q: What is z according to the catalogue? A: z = 0.16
